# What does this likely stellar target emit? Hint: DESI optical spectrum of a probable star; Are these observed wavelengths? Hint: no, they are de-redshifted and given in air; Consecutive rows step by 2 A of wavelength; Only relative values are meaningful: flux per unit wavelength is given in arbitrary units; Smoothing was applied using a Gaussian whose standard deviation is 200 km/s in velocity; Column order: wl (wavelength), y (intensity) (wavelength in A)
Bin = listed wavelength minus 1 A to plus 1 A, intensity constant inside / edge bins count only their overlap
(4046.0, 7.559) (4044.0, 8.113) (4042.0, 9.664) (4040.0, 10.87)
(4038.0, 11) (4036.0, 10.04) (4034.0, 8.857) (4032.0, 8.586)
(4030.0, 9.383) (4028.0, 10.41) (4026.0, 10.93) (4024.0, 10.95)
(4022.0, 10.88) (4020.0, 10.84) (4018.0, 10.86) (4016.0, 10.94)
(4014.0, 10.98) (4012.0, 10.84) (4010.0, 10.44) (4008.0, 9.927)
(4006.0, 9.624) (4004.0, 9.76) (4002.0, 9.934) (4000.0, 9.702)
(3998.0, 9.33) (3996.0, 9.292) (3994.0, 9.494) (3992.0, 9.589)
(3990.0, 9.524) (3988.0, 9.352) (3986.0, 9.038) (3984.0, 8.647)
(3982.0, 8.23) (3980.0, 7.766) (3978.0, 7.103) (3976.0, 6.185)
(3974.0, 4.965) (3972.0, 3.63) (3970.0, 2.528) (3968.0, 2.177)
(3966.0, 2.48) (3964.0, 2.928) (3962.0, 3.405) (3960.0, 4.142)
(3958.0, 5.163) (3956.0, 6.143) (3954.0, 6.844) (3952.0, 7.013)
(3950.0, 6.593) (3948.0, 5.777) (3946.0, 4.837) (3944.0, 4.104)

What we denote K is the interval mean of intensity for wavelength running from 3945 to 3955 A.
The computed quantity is 6.21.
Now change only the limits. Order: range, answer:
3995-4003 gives 9.56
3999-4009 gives 9.79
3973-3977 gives 5.57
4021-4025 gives 10.9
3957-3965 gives 3.91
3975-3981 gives 7.02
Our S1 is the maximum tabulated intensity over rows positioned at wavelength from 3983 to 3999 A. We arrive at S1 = 9.589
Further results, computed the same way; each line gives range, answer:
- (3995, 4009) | 9.934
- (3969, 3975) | 4.965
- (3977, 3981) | 7.766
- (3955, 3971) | 6.143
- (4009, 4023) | 10.98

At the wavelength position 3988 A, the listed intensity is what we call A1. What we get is 9.352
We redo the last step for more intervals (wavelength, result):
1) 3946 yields 4.837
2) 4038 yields 11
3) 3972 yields 3.63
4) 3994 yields 9.494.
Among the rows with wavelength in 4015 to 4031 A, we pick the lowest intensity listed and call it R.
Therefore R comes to 9.383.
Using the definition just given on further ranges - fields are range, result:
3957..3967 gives 2.48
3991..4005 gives 9.292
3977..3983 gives 7.103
